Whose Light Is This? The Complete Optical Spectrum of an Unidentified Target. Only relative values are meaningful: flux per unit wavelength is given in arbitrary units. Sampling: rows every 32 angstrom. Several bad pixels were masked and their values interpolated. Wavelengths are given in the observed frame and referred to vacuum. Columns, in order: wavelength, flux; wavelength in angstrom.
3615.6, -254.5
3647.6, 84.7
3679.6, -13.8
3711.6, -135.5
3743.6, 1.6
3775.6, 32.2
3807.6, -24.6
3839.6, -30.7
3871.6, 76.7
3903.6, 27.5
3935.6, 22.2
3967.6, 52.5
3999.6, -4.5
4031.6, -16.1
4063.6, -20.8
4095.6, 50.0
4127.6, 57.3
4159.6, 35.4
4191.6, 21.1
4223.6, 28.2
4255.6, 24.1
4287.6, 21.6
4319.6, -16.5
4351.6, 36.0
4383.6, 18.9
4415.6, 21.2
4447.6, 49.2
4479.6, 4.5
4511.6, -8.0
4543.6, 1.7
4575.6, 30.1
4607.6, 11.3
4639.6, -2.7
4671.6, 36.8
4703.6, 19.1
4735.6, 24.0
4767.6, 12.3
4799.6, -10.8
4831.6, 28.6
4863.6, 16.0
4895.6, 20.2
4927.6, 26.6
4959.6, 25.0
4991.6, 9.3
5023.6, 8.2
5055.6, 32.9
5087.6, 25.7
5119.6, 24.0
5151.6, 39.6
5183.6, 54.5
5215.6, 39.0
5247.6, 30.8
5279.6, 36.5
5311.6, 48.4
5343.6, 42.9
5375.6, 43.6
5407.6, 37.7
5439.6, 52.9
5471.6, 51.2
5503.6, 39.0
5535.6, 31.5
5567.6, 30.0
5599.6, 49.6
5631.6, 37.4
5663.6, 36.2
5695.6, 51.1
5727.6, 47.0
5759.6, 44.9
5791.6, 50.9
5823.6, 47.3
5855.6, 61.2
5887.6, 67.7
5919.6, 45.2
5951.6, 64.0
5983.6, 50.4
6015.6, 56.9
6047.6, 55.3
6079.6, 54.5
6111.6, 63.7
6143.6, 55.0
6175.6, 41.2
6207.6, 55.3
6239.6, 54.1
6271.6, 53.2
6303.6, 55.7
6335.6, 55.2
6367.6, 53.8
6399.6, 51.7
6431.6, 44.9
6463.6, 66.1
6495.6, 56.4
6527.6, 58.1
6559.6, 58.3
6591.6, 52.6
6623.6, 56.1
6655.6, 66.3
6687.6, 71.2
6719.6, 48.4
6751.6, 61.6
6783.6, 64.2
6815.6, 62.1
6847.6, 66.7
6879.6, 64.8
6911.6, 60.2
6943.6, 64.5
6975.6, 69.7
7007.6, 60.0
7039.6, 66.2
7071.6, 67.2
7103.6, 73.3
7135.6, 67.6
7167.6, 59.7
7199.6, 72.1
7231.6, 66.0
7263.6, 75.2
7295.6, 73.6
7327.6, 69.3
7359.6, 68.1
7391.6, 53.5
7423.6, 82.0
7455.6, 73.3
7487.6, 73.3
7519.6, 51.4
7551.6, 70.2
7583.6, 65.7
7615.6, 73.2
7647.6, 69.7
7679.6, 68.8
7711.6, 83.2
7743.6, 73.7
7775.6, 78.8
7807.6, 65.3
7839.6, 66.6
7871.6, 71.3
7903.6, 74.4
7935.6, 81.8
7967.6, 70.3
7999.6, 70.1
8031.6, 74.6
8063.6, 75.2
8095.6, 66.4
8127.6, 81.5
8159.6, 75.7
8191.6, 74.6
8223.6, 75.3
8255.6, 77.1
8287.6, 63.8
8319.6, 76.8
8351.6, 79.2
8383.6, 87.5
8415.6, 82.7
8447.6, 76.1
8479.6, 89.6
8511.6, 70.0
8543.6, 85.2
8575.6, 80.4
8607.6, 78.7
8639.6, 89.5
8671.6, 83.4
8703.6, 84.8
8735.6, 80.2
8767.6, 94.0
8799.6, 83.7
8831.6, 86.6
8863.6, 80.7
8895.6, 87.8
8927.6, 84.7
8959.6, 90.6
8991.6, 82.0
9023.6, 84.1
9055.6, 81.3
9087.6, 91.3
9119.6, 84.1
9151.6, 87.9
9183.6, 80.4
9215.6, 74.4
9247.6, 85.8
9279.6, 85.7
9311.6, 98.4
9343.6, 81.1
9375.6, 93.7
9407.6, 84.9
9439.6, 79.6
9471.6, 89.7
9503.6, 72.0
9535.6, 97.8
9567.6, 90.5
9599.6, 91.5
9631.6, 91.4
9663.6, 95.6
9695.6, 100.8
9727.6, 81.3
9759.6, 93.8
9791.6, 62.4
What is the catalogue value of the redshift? 0.28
